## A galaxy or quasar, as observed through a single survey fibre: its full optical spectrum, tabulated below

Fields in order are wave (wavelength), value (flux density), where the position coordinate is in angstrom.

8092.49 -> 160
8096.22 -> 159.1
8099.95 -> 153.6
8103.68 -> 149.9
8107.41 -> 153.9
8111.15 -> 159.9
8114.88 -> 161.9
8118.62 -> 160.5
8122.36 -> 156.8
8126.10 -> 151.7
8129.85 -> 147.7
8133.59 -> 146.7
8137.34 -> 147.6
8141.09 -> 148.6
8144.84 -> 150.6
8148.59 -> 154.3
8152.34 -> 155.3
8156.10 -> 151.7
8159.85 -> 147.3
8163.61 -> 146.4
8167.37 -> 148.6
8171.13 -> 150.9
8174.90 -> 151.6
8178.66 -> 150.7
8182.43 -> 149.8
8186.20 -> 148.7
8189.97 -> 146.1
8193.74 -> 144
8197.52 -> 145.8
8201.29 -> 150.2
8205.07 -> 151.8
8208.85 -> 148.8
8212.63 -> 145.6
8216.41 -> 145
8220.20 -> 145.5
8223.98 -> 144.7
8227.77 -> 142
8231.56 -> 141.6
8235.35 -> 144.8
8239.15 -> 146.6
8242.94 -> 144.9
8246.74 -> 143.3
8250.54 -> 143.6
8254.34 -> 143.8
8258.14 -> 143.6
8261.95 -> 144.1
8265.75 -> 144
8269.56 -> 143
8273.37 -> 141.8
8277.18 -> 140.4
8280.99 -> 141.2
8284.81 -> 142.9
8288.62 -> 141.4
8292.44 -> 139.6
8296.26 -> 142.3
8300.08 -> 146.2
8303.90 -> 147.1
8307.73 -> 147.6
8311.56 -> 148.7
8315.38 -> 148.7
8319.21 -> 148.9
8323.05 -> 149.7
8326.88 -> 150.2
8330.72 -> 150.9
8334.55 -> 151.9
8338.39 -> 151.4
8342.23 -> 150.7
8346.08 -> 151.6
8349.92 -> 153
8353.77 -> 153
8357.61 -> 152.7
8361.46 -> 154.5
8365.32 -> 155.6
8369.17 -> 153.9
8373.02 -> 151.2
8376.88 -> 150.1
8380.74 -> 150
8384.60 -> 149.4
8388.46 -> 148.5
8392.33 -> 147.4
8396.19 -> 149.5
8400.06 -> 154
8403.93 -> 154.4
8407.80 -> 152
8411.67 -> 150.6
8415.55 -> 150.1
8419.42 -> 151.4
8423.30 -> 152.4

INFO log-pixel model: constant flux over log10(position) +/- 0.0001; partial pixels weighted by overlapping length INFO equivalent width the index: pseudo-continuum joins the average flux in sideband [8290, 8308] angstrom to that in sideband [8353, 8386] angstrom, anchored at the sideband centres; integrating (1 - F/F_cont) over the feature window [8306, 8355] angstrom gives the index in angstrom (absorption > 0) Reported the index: -0.9 angstrom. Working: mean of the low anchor 144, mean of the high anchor 152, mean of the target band 150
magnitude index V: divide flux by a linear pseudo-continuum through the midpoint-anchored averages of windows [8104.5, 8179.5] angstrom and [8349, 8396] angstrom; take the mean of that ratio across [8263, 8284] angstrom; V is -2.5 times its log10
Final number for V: 0.07 mag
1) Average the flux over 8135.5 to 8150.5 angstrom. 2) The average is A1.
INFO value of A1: 150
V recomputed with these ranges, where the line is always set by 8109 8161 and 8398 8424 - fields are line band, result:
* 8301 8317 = 0.03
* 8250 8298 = 0.07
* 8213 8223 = 0.05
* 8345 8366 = -0.01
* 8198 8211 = 0.02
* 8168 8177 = 0.01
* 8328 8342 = 0.01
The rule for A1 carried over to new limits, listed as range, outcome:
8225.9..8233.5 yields 142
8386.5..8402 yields 150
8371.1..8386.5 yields 150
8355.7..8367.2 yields 154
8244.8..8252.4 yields 143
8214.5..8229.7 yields 144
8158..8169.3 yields 147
